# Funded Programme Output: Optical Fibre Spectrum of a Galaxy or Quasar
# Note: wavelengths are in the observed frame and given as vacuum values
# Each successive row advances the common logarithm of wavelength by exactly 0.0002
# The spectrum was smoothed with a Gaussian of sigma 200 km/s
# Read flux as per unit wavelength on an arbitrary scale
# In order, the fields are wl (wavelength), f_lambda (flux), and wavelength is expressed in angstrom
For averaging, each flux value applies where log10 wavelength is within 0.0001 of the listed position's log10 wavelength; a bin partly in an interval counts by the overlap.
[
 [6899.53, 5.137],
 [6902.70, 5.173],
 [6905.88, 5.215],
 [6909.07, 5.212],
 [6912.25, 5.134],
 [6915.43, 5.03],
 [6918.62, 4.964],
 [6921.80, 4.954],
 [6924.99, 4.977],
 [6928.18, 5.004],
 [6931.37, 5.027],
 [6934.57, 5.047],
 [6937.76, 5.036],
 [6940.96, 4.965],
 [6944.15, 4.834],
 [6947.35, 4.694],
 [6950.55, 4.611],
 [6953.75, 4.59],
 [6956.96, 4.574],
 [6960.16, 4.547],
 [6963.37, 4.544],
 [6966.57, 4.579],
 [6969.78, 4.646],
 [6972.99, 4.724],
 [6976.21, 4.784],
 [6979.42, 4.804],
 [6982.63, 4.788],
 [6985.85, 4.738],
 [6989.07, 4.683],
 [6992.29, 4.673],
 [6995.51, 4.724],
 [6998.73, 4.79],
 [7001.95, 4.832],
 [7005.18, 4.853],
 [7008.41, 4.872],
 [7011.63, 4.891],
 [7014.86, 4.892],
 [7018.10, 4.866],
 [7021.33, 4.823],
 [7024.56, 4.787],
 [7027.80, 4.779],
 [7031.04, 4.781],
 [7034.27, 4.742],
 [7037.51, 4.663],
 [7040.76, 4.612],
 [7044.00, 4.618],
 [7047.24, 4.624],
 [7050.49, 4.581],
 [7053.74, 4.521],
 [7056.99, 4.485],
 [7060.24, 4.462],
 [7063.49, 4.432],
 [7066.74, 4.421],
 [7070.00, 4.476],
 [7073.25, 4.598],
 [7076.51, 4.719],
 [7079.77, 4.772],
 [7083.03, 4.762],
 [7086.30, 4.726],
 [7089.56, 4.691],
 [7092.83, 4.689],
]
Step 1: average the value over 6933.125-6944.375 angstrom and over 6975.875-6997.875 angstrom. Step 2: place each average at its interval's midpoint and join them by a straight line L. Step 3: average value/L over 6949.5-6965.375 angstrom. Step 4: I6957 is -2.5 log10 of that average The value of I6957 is 0.07 mag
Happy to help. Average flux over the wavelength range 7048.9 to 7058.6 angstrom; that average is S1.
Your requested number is 4.53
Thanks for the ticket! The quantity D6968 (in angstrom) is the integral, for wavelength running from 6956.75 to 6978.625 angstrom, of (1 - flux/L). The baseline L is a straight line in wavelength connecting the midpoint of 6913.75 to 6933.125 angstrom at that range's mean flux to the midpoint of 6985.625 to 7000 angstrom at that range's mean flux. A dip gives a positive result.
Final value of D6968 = 0.8 angstrom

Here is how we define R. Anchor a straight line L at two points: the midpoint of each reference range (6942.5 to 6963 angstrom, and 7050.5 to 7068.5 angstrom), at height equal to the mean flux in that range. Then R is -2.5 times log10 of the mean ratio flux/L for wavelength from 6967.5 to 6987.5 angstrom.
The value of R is -0.03 mag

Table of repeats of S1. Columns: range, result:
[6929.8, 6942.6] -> 5.02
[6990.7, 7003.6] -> 4.76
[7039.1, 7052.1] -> 4.61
